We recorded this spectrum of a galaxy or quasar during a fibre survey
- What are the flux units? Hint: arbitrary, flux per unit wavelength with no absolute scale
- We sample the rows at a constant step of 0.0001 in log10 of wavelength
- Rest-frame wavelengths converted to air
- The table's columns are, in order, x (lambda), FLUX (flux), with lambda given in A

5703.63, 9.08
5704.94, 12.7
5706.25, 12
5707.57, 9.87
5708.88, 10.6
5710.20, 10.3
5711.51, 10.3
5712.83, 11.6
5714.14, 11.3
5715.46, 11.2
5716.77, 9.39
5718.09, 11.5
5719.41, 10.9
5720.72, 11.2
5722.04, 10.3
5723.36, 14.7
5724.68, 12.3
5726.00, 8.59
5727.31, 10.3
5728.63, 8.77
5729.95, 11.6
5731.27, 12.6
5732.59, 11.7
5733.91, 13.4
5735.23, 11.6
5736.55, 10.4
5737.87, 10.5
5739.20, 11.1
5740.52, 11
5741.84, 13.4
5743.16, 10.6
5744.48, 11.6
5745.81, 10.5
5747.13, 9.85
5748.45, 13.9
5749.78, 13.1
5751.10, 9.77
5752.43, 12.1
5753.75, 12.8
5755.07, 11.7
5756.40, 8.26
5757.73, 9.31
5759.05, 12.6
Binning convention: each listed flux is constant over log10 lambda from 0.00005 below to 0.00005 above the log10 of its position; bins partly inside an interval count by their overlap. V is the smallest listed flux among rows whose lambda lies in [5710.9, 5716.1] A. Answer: 10.3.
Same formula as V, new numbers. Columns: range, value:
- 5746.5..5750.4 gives 9.85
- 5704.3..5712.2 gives 9.87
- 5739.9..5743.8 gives 10.6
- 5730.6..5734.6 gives 11.7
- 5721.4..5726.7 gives 8.59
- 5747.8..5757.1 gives 8.26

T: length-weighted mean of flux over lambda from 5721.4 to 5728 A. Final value 11.2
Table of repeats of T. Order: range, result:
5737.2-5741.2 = 10.9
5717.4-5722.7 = 11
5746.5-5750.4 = 12.3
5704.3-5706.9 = 12.4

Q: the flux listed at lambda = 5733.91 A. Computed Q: 13.4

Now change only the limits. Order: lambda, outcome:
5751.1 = 9.77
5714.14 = 11.3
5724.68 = 12.3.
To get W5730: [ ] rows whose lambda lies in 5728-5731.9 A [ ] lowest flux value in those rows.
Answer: 8.77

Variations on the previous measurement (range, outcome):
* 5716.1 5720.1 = 9.39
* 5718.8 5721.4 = 10.9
